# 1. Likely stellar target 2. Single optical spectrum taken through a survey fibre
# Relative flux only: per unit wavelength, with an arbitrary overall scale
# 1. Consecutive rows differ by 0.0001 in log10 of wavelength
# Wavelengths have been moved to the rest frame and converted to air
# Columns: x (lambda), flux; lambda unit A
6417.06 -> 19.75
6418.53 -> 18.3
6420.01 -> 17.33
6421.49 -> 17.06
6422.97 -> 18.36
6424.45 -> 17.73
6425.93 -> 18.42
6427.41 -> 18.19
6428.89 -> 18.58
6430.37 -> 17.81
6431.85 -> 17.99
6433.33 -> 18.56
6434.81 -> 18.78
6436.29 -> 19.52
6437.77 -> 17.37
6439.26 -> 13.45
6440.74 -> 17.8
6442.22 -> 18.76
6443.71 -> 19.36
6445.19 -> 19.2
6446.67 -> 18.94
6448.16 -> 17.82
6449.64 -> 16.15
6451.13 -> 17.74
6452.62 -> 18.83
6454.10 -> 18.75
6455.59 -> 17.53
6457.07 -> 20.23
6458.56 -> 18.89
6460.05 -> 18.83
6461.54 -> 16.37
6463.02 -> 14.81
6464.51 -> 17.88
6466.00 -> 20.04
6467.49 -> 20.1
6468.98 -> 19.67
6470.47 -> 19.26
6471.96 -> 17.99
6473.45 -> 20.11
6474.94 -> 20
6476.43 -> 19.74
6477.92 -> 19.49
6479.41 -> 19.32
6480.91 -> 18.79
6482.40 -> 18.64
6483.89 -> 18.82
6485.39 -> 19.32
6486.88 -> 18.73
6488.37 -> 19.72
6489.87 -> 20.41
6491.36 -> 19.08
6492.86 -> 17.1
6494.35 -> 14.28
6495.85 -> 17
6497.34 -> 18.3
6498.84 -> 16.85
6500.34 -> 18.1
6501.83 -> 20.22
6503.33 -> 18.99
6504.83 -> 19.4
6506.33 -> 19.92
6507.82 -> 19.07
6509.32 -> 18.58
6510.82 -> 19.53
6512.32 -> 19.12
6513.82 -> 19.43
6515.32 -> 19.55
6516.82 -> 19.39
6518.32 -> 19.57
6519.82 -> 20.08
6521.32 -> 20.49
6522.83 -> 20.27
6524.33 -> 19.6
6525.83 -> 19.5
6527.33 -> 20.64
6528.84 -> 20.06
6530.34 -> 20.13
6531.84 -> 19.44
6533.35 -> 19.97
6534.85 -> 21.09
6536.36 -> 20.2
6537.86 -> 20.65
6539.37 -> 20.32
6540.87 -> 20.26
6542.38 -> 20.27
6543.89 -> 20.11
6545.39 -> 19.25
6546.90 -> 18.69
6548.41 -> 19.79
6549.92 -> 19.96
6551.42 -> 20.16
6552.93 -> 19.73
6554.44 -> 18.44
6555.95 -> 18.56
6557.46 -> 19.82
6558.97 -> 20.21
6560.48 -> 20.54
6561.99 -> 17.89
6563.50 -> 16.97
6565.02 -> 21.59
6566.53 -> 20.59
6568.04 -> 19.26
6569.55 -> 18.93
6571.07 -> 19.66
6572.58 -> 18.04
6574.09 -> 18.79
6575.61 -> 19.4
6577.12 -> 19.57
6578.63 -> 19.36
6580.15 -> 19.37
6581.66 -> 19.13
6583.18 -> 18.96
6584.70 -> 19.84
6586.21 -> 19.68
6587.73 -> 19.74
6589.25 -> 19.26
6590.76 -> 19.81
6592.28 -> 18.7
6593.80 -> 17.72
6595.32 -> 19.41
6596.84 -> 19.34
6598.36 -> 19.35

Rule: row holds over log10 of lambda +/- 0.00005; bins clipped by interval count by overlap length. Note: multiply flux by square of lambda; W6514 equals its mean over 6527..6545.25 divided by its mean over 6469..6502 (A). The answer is 1.10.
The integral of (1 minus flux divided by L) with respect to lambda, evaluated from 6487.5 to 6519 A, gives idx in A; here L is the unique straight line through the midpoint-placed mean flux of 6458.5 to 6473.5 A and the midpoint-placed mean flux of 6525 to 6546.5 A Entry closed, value 1.0 A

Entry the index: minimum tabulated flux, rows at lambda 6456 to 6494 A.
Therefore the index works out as 14.81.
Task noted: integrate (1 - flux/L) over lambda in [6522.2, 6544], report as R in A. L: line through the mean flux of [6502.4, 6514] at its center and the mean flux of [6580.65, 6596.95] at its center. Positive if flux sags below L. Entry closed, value -1.0 A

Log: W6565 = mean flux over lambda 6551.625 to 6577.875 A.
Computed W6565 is 19.3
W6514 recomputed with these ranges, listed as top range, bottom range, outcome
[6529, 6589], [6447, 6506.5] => 1.08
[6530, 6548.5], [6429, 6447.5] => 1.14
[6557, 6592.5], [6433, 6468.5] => 1.11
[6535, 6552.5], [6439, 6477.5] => 1.11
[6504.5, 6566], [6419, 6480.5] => 1.10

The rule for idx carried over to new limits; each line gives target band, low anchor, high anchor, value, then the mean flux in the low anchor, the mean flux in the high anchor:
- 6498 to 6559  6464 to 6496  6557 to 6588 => -1.5 A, 18.9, 19.4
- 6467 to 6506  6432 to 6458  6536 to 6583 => -0.4 A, 18.2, 19.5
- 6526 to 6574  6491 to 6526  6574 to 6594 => -1.5 A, 18.9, 19.3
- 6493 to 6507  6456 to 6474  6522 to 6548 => 0.9 A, 18.6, 20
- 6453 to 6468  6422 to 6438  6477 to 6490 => 0.4 A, 18.3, 19.2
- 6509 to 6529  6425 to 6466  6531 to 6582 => -0.7 A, 18.1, 19.6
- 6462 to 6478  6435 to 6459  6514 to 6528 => -0.2 A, 18.2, 19.9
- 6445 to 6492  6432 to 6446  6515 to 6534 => -0.1 A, 18.1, 19.9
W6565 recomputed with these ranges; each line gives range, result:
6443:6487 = 18.7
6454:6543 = 19.2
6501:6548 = 19.8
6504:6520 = 19.4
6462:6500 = 18.6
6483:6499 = 18.2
